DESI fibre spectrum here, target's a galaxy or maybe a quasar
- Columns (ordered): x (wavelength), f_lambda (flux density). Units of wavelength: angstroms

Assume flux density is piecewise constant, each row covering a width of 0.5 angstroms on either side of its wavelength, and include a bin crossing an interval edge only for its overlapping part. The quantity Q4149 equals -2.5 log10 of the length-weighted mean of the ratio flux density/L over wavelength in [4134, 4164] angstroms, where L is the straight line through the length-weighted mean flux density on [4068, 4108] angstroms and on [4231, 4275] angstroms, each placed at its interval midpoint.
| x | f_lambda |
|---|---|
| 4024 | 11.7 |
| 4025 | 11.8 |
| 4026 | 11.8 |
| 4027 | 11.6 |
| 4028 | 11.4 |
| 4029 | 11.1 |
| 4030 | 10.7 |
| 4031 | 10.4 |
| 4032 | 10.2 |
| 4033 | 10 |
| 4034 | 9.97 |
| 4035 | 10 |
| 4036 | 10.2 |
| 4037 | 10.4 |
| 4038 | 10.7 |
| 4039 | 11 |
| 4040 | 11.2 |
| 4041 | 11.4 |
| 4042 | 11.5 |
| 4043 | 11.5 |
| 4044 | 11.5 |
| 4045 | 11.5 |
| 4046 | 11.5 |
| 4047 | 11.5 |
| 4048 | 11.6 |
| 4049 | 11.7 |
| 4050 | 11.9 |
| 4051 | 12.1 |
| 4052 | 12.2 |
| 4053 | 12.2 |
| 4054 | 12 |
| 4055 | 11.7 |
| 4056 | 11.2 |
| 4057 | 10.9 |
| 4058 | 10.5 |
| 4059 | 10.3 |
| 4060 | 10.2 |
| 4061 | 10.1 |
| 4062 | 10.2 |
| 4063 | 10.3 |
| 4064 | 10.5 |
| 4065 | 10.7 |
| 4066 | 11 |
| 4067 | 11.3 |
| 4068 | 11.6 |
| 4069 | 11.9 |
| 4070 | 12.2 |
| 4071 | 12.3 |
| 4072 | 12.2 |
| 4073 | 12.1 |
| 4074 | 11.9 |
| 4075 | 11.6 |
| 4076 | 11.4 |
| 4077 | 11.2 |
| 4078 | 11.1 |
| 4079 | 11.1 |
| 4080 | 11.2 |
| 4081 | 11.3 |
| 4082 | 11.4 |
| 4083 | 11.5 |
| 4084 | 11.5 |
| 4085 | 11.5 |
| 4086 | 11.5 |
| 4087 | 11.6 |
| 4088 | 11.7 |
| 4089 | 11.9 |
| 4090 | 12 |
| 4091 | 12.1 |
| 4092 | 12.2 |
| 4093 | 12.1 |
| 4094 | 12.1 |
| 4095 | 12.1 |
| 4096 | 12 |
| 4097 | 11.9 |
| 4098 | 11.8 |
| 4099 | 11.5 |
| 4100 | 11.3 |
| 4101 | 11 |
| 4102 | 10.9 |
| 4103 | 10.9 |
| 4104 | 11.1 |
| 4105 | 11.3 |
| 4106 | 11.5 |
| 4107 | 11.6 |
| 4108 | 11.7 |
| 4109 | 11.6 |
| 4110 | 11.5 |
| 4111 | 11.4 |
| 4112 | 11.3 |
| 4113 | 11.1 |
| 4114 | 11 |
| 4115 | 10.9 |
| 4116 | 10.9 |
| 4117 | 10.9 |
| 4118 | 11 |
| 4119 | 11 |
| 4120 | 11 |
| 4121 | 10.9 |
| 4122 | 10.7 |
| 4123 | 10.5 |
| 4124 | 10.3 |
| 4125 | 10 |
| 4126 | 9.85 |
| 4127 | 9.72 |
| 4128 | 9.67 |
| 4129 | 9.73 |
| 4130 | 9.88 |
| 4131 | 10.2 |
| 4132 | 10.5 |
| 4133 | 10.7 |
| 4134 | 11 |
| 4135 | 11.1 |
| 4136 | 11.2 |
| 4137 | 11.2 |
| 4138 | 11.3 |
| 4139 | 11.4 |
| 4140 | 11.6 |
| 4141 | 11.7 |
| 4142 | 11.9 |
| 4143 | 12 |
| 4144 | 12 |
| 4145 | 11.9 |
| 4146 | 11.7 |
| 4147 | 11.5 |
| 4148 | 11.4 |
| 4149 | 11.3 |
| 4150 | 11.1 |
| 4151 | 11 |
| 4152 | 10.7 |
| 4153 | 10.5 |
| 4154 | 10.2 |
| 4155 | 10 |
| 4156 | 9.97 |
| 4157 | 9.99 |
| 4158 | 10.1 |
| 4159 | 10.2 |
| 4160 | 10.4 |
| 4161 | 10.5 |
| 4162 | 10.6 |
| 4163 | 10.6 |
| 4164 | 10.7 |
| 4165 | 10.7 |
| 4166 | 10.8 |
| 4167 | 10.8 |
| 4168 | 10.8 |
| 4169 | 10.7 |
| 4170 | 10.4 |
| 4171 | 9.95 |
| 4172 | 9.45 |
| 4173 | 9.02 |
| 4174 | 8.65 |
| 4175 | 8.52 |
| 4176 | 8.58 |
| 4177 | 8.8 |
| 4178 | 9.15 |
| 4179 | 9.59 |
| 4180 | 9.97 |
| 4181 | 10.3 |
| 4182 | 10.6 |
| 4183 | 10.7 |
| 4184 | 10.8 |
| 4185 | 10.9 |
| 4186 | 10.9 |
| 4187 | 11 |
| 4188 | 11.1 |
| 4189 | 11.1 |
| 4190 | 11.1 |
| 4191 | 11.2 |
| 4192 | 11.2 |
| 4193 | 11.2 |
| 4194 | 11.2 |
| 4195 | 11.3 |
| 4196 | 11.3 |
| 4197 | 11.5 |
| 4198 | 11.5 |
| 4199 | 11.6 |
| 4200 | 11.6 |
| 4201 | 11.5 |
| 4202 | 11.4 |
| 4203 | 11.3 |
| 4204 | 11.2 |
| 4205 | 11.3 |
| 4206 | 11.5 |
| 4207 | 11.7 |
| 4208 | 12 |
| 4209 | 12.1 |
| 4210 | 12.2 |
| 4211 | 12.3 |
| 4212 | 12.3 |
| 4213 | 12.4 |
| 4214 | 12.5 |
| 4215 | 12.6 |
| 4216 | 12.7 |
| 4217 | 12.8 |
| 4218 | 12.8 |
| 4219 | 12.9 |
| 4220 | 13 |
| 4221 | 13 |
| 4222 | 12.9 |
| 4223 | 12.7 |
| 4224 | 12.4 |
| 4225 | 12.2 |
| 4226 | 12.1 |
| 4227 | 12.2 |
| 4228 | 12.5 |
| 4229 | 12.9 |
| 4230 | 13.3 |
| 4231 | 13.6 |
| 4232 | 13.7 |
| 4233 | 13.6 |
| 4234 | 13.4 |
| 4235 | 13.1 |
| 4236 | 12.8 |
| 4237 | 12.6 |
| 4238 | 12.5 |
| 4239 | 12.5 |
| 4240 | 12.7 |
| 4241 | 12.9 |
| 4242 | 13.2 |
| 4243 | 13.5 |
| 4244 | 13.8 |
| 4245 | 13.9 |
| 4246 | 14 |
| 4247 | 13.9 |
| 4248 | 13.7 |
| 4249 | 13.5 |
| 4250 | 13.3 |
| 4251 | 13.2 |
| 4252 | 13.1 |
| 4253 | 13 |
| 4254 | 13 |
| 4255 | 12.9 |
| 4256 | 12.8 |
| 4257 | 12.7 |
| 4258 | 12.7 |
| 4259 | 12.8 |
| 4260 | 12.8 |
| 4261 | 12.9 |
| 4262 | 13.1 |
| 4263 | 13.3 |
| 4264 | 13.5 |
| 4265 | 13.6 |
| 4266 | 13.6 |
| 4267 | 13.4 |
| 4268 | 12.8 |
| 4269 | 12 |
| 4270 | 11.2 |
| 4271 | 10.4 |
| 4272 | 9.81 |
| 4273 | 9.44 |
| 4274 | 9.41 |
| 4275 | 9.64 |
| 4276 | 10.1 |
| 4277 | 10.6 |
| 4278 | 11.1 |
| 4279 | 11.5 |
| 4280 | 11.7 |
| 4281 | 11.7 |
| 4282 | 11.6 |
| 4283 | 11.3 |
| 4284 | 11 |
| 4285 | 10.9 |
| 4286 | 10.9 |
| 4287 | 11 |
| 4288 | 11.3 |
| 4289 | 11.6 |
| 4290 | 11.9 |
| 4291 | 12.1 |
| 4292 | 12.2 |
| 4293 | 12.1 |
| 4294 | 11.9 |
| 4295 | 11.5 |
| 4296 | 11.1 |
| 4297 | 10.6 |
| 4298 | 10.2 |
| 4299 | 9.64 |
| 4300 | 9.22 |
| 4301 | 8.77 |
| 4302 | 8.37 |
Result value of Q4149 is 0.10 mag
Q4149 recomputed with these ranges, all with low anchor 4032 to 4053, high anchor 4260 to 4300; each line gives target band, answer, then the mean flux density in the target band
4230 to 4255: -0.163 mag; 13.3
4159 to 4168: 0.069 mag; 10.6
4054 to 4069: 0.036 mag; 10.8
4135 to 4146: -0.029 mag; 11.6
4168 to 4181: 0.193 mag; 9.49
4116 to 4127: 0.068 mag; 10.6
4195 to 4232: -0.077 mag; 12.2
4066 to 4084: -0.036 mag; 11.6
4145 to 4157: 0.044 mag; 10.9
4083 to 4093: -0.052 mag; 11.8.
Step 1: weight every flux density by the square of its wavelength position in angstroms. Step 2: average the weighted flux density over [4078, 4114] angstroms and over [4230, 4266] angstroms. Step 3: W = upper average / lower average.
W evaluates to 1.23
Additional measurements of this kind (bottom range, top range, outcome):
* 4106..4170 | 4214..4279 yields 1.22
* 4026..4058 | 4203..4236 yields 1.22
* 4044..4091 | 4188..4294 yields 1.16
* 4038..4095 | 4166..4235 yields 1.07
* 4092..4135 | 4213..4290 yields 1.21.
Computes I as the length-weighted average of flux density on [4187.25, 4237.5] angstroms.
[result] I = 12.2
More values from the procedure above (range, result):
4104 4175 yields 10.8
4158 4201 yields 10.5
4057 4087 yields 11.2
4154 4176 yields 10.1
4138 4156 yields 11.3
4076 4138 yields 11.2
